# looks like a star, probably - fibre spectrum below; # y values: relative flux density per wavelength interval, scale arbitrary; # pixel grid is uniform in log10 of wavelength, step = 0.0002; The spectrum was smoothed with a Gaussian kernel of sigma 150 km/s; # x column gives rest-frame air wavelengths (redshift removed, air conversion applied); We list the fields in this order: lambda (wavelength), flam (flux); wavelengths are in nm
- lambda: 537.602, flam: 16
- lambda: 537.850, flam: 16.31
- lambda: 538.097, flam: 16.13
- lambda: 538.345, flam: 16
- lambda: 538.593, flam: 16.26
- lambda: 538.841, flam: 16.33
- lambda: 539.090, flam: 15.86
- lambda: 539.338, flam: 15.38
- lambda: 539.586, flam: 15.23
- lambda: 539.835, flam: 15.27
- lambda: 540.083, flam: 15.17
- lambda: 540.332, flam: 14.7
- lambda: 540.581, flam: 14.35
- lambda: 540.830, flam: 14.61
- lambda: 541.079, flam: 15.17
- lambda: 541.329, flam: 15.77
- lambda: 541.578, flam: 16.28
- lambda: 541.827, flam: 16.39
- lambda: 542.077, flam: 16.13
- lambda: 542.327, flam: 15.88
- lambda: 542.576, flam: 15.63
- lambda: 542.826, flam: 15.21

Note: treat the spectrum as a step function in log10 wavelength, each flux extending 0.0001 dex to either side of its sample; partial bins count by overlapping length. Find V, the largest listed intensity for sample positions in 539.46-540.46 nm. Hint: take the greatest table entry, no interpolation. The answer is 15.27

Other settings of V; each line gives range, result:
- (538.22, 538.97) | 16.33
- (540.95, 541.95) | 16.39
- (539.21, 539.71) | 15.38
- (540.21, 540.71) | 14.7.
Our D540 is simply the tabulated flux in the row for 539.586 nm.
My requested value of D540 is 15.23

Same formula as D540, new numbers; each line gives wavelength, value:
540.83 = 14.61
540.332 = 14.7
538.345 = 16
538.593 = 16.26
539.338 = 15.38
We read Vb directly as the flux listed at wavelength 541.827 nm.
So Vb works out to 16.39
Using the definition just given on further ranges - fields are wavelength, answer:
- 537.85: 16.31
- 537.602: 16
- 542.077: 16.13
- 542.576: 15.63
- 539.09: 15.86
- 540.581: 14.35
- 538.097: 16.13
